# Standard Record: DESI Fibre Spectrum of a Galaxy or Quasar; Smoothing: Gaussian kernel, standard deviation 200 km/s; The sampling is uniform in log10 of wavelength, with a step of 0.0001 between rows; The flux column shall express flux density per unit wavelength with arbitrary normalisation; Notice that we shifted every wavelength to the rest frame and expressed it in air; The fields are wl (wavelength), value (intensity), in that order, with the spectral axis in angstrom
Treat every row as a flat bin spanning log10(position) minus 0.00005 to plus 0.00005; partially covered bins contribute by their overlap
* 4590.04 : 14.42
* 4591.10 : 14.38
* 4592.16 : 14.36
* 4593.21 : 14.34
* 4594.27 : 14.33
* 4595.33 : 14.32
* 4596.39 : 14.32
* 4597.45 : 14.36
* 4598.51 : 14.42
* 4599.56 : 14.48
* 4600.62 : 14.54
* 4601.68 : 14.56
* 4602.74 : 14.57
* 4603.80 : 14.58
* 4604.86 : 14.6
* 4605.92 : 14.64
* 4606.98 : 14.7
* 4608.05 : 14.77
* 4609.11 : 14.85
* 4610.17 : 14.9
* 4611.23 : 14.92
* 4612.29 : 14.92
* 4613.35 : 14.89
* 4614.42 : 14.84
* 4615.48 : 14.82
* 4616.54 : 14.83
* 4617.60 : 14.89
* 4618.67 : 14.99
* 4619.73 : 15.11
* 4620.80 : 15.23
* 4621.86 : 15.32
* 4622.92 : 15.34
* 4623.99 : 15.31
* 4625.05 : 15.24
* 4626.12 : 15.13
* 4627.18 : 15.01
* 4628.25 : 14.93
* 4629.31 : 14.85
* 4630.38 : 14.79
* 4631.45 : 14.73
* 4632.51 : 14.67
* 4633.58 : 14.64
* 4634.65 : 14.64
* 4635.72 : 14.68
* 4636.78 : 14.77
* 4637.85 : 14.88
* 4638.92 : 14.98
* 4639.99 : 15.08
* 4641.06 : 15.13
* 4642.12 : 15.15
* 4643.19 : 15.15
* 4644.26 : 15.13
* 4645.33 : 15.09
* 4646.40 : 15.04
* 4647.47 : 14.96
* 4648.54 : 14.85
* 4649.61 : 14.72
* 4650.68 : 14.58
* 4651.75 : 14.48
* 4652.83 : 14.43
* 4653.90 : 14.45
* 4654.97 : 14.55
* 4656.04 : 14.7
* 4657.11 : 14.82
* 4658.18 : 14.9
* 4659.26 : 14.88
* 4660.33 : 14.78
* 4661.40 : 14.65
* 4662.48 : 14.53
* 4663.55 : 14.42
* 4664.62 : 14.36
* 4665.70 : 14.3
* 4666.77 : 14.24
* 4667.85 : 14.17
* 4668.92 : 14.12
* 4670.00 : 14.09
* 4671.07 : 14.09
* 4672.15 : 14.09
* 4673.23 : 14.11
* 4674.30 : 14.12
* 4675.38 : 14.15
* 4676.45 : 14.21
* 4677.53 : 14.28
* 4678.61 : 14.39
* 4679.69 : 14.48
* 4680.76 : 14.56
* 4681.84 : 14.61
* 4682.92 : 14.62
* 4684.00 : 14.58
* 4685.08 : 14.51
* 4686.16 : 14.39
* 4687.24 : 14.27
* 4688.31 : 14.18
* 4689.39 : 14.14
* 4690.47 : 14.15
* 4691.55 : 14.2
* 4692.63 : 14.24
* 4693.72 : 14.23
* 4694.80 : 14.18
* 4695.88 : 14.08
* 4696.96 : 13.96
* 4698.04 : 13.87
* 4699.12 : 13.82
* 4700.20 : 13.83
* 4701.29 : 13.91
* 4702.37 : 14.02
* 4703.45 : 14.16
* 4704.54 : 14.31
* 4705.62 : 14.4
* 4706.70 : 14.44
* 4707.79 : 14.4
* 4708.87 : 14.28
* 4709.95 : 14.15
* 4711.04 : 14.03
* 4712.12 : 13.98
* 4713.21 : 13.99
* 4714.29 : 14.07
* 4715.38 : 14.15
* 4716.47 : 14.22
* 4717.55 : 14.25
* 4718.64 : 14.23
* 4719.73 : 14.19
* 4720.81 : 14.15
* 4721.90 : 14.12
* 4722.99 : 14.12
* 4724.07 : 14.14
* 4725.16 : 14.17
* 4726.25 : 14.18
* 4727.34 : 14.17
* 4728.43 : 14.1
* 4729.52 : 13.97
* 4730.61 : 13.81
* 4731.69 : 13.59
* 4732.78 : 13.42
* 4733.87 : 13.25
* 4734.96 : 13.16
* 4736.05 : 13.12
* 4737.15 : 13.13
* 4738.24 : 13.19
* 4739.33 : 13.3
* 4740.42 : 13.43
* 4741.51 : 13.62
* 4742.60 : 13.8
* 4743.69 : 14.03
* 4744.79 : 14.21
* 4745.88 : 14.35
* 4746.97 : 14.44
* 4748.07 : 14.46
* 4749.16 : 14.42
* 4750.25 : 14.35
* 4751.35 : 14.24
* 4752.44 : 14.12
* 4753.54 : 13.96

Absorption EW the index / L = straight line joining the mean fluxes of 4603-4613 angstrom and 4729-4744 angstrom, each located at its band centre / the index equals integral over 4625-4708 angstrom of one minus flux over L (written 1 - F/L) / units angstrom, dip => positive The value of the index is -1.9 angstrom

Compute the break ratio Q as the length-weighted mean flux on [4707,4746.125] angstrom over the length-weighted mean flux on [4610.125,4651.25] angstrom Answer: 0.9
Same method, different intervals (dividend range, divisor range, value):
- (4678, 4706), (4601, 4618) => 0.96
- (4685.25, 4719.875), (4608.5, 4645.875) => 0.95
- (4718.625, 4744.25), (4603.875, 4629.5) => 0.92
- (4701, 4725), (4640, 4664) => 0.96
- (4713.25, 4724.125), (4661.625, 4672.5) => 0.99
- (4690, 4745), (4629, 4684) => 0.96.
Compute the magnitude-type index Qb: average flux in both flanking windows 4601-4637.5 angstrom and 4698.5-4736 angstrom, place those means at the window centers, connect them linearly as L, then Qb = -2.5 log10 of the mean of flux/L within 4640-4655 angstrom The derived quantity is -0.02 mag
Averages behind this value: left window 14.9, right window 14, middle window 14.9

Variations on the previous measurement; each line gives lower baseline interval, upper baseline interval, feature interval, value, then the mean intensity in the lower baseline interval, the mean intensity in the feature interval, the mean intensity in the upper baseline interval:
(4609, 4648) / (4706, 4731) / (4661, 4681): 0.023 mag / 15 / 14.3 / 14.1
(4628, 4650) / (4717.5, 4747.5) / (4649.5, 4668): 0.009 mag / 14.9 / 14.6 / 13.8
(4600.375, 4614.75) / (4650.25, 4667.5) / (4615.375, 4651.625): -0.023 mag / 14.7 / 15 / 14.6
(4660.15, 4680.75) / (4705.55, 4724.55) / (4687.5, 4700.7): 0.011 mag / 14.3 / 14.1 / 14.2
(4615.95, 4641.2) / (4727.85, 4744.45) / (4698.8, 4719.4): -0.019 mag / 15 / 14.1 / 13.5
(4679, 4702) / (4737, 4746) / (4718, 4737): -0.002 mag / 14.2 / 13.9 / 13.7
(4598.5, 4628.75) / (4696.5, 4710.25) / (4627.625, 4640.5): -0.006 mag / 14.9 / 14.8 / 14.1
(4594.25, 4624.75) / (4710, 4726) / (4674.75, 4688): -0.005 mag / 14.8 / 14.4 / 14.1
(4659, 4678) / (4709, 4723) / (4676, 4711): -0.002 mag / 14.3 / 14.2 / 14.1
